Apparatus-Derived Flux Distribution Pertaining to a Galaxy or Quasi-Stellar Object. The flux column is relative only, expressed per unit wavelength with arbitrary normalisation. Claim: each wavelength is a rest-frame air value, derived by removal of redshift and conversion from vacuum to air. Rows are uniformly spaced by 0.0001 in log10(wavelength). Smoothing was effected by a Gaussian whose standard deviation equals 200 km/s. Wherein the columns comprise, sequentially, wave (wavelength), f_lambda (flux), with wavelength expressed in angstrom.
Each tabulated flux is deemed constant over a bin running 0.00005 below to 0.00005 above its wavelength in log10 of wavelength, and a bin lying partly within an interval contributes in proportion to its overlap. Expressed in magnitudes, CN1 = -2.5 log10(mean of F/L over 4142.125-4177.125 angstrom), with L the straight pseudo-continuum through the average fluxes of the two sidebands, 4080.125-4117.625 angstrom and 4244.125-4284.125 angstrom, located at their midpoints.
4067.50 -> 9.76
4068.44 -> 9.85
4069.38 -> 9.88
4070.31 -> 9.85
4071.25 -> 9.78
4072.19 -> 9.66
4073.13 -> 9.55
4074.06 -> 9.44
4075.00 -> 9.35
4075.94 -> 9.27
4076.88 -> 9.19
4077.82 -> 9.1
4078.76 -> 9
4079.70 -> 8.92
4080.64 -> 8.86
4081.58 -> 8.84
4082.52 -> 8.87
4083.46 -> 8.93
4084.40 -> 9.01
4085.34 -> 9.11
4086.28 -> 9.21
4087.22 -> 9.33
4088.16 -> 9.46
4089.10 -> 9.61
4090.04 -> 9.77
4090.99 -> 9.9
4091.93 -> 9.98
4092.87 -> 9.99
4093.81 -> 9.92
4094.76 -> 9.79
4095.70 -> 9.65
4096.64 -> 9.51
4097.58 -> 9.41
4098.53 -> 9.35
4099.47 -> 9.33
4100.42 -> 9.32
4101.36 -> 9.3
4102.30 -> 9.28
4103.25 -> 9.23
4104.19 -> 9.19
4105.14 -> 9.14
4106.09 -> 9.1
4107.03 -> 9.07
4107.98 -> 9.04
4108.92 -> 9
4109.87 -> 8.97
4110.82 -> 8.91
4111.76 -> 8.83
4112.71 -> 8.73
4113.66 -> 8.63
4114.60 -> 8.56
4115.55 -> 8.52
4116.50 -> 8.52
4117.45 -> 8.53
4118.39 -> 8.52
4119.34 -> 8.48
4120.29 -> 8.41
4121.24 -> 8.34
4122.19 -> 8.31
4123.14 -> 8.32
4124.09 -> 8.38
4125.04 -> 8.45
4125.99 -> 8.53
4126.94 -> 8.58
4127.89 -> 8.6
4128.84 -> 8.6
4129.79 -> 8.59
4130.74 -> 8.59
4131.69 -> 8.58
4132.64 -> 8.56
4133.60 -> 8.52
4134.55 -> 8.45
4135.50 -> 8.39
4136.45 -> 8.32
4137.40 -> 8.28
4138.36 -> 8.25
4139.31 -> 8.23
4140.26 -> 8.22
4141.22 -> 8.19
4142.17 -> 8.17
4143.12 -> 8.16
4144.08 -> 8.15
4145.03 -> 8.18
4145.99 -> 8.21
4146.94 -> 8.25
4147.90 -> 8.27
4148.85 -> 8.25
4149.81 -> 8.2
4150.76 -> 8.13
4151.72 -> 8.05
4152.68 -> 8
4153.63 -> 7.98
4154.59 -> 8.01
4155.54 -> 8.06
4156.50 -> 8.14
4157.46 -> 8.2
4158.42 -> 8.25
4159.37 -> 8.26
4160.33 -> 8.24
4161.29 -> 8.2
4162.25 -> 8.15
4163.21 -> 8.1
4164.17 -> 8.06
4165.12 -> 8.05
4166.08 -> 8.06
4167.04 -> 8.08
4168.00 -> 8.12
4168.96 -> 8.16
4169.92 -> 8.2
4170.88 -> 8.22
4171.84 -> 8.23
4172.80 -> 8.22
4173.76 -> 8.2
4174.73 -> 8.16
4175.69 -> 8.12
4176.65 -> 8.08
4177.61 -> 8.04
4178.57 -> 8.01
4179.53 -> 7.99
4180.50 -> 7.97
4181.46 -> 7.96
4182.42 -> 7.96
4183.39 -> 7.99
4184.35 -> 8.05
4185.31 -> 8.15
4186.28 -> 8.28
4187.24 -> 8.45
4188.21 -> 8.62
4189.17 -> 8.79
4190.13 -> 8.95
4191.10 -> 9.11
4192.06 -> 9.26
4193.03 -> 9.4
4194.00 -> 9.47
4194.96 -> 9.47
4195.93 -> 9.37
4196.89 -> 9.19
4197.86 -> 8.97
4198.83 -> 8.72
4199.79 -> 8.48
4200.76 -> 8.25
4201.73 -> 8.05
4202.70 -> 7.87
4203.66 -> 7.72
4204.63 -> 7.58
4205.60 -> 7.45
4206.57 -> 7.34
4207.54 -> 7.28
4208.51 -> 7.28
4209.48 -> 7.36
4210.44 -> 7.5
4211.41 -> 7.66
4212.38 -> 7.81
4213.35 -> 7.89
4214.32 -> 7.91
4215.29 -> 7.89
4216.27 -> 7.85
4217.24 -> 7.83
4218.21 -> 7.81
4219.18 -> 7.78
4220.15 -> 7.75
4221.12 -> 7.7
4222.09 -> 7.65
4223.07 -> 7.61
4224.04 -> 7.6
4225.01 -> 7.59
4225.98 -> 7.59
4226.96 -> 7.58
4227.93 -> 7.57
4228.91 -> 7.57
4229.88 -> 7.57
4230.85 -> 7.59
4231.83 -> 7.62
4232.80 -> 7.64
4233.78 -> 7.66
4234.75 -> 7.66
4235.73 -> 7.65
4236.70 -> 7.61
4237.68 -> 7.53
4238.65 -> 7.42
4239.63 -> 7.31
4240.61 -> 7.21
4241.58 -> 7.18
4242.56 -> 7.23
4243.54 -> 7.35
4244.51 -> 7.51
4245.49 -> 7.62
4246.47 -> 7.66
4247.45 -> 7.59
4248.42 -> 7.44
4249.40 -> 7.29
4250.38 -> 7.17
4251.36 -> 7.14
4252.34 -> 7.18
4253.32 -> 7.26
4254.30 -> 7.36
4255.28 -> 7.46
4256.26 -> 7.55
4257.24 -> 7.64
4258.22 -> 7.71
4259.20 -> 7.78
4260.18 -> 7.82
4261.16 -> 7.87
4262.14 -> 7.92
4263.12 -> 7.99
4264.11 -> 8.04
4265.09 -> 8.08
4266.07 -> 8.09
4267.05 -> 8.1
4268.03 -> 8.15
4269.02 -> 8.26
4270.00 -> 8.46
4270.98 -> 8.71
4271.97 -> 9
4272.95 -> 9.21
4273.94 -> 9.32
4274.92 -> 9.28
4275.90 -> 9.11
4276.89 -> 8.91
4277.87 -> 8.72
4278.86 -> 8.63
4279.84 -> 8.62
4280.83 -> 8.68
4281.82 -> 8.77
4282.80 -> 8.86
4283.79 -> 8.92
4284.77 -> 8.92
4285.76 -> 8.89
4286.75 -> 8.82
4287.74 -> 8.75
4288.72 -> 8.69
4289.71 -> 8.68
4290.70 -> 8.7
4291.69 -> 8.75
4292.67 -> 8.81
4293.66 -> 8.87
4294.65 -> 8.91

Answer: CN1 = 0.08 mag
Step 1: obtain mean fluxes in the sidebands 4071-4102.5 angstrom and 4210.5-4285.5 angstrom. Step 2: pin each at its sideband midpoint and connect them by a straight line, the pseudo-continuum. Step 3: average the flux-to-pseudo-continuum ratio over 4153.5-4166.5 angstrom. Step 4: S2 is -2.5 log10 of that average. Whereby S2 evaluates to 0.07 mag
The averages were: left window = 9.38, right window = 7.91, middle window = 8.13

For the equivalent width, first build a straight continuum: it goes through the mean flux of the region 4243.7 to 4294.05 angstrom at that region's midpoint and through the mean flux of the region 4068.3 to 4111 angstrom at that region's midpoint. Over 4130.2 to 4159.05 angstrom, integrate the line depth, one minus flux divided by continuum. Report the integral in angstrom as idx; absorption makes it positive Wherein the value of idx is 2.5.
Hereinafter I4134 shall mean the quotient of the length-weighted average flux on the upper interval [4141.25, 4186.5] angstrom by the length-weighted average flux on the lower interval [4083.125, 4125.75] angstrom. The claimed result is 0.90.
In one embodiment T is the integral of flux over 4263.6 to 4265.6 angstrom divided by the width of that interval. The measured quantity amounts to 8.04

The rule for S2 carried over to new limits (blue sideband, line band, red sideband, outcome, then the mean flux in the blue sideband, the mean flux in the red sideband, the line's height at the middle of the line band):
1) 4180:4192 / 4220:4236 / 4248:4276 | 0.08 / 8.39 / 8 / 8.17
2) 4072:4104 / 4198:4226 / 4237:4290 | 0.09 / 9.36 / 8.09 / 8.46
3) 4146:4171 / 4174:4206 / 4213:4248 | -0.07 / 8.14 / 7.6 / 7.91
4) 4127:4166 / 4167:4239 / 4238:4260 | -0.03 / 8.25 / 7.42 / 7.79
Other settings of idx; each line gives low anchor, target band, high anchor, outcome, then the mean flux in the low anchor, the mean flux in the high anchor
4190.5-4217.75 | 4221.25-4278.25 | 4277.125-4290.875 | 4.8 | 8.21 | 8.76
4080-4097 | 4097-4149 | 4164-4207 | 2.4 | 9.43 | 8.33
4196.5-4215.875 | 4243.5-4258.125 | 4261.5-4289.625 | 1.7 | 7.9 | 8.64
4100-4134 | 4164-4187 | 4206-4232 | 0.0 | 8.73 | 7.64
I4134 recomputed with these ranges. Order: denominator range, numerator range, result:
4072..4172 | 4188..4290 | 0.93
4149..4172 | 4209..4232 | 0.94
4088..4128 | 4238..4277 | 0.87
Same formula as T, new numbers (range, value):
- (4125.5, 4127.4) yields 8.55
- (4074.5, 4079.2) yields 9.17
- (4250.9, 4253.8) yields 7.19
